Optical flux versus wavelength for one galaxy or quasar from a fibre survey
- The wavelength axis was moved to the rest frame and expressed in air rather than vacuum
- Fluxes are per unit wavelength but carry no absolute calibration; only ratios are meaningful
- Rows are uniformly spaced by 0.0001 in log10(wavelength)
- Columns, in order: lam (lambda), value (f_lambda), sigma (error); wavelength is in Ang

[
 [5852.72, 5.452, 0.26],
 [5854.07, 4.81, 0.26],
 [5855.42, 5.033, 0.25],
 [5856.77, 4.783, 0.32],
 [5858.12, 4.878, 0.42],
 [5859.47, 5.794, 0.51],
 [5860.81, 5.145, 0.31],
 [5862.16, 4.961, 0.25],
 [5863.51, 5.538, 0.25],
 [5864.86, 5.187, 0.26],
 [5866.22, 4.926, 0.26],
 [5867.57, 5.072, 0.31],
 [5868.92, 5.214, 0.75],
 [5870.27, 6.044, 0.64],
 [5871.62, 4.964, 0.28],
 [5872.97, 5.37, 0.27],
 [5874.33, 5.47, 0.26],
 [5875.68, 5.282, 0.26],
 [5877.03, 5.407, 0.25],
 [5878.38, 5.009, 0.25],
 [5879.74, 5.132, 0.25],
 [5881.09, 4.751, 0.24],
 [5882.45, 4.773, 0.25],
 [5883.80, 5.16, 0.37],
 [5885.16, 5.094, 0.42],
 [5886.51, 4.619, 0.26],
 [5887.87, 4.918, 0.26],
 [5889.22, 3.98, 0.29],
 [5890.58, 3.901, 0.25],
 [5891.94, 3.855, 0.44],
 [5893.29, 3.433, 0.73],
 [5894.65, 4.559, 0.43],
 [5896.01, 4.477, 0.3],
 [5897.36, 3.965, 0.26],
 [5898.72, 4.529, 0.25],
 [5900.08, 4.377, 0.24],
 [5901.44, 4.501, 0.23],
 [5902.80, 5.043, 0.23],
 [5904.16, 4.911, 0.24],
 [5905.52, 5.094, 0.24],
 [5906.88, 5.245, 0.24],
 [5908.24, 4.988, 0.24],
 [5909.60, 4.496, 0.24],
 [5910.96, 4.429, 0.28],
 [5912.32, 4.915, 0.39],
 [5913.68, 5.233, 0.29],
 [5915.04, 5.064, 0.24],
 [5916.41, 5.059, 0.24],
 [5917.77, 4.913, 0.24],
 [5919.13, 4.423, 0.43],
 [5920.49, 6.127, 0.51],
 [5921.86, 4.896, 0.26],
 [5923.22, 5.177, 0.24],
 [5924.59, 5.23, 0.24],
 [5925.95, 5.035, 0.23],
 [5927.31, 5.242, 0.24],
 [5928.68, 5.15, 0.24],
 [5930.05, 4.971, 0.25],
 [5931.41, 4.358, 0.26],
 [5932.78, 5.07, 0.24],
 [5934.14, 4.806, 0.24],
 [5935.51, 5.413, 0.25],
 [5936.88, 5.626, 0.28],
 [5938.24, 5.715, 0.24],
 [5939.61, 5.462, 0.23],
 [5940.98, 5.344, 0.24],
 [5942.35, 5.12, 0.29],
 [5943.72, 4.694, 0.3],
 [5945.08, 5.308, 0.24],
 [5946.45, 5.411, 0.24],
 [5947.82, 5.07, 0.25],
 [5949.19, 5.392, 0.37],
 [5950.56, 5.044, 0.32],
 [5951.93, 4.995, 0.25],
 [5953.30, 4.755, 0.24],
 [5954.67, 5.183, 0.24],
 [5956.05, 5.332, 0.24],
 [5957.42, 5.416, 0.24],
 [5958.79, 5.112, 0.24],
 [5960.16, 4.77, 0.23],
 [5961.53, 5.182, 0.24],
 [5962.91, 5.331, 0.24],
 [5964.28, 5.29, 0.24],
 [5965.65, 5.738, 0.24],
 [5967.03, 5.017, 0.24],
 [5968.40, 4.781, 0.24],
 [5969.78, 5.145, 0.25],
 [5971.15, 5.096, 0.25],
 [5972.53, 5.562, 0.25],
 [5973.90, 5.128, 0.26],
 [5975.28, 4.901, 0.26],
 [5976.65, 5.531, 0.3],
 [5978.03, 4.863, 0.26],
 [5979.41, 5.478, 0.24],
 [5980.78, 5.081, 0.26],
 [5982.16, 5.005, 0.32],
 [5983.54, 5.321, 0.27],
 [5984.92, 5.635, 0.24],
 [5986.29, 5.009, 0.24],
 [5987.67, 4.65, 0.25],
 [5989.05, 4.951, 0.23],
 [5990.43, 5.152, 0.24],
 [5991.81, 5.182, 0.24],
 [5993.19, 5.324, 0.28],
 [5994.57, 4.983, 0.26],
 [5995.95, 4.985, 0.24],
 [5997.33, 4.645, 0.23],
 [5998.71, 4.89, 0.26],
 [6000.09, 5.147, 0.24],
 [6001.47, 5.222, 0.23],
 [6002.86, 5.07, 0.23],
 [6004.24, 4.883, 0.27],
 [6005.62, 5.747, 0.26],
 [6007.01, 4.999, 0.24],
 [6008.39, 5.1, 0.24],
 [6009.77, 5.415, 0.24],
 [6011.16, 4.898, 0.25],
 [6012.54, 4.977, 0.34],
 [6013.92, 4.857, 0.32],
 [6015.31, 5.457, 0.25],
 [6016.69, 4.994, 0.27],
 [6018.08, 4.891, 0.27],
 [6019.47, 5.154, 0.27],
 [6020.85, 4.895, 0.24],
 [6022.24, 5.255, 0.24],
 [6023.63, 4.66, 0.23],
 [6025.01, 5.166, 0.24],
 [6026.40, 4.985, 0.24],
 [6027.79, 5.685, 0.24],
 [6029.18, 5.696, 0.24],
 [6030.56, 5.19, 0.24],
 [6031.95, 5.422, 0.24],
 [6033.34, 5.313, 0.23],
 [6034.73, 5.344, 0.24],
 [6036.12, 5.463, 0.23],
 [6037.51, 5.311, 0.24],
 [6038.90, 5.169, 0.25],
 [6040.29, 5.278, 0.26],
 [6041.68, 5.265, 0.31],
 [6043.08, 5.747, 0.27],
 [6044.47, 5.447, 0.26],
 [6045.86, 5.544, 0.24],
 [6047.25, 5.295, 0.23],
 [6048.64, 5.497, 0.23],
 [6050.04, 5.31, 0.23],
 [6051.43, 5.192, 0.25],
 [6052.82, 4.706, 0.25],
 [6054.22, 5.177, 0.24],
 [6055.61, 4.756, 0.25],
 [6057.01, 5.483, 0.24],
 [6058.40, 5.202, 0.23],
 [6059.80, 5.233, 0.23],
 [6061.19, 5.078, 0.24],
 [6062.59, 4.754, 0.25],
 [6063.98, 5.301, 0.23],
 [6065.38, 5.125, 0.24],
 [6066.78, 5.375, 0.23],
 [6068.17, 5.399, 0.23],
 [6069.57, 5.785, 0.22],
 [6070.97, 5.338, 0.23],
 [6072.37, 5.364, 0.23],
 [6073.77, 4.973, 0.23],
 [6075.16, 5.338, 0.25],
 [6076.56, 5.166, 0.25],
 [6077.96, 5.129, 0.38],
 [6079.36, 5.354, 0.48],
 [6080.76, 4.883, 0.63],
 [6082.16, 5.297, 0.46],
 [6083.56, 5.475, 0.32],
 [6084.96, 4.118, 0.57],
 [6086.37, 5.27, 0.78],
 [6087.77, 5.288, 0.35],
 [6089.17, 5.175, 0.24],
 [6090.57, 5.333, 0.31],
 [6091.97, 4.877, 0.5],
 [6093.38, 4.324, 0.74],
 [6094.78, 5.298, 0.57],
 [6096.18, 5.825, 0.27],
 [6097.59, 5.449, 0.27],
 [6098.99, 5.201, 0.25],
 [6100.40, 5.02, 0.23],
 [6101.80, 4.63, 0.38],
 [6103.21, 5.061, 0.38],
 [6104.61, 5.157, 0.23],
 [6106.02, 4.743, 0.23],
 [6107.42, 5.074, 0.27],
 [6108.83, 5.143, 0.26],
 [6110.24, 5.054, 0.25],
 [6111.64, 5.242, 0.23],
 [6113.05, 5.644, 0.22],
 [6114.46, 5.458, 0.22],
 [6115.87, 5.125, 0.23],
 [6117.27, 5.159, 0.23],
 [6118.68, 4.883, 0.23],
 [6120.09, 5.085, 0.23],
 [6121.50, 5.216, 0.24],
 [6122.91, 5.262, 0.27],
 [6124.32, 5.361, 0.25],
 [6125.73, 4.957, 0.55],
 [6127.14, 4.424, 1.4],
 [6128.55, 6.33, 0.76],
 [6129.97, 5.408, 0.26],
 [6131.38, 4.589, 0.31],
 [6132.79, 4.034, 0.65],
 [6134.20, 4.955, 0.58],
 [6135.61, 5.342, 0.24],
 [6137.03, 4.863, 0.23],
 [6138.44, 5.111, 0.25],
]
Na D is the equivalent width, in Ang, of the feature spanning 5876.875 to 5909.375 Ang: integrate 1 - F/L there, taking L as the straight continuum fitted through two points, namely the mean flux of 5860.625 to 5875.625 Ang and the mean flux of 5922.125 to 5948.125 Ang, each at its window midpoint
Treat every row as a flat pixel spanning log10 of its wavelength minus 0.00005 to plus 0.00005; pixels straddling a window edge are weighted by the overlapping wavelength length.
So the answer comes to 3.7 Ang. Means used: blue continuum 5.27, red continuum 5.17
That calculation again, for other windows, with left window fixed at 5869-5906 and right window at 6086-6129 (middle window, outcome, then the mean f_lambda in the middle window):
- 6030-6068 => -1.6 Ang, 5.26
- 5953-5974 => -1.2 Ang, 5.19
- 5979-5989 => -0.4 Ang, 5.15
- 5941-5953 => -0.6 Ang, 5.13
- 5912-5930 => -1.1 Ang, 5.11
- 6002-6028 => -0.6 Ang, 5.1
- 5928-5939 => -0.7 Ang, 5.14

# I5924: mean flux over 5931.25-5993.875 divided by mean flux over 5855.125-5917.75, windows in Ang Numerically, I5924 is 1.06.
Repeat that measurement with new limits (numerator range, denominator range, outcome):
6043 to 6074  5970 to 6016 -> 1.03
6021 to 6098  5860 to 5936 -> 1.07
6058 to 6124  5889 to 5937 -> 1.08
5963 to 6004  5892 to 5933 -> 1.07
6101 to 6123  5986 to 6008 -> 1.01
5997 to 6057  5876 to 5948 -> 1.06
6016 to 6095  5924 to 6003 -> 1.01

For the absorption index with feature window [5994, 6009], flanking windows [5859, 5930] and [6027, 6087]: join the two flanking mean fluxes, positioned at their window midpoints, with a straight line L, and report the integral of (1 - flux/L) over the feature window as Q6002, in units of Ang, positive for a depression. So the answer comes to 0.24 Ang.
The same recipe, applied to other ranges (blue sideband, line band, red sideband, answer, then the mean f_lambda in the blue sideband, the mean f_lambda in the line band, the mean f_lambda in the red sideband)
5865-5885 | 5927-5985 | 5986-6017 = -0.8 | 5.18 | 5.18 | 5.07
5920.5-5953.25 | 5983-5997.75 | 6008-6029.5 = 0.2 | 5.17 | 5.08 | 5.12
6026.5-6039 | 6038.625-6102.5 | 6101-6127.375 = 0.7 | 5.39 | 5.2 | 5.1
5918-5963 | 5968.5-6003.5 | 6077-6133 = 0.2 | 5.15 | 5.11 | 5.12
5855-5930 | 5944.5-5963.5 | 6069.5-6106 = -0.7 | 4.92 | 5.16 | 5.14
